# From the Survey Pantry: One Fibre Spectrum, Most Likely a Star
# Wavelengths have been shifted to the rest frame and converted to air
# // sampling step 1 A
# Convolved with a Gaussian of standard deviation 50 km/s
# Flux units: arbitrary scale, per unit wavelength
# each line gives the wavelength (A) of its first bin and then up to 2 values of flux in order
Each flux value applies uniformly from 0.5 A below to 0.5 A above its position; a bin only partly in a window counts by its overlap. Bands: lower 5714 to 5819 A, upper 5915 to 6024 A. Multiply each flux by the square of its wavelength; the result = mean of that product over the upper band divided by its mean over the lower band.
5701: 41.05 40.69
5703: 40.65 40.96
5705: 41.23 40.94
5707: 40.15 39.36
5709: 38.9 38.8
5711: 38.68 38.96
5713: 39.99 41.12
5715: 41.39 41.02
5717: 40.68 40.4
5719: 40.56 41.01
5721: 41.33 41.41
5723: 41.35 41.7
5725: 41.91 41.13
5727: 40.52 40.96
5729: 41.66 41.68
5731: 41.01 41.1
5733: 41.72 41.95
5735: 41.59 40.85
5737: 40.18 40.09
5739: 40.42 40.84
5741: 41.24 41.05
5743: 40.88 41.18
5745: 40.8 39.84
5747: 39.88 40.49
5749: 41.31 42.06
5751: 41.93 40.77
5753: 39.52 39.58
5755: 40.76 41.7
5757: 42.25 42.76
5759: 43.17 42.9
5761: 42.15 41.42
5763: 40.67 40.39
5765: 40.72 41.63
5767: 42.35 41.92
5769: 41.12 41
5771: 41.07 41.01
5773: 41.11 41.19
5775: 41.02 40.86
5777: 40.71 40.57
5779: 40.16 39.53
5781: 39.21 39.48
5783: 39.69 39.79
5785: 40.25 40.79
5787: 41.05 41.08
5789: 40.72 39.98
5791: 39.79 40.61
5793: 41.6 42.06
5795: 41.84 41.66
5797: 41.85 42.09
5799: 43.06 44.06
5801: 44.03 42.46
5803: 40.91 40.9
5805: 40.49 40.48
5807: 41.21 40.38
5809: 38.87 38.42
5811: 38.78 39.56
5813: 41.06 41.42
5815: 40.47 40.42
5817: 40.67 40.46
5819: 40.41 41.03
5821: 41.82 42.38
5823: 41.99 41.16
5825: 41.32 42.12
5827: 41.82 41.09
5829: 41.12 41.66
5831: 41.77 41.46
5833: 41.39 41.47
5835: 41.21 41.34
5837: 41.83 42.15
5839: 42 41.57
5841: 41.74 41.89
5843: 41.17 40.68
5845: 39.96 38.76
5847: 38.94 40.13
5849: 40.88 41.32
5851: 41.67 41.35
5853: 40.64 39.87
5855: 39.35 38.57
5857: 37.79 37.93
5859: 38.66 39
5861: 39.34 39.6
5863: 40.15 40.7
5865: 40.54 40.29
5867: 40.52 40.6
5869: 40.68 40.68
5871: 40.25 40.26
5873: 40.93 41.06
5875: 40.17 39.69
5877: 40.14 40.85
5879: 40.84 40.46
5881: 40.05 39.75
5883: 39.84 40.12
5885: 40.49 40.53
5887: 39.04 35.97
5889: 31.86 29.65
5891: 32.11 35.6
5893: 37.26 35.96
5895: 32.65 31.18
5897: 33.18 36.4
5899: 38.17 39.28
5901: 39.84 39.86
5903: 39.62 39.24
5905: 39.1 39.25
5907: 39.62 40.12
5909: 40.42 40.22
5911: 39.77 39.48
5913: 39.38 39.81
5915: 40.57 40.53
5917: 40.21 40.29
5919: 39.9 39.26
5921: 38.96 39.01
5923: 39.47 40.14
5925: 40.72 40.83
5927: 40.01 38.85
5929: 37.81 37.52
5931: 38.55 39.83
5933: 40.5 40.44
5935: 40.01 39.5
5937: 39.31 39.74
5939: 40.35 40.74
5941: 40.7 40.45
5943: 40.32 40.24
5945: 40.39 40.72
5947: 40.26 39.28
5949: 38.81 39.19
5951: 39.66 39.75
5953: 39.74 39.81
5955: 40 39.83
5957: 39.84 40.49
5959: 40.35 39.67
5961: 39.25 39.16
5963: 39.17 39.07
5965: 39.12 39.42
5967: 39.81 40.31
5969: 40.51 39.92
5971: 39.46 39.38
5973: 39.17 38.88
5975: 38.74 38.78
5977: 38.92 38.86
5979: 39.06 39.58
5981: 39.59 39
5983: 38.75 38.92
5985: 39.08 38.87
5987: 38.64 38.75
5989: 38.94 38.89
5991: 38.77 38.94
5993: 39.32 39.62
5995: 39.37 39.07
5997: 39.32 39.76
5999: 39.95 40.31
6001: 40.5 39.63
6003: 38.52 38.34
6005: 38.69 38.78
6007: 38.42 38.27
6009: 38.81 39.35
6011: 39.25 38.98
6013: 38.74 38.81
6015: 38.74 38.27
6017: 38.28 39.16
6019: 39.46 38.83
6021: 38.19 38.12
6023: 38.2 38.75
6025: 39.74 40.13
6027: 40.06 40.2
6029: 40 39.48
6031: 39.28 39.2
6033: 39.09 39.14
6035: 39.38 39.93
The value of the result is 1.0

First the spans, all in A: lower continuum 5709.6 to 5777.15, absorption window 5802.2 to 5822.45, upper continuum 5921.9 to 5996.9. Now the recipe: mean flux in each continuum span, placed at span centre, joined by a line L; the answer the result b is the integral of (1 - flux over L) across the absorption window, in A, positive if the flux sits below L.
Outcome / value 0.0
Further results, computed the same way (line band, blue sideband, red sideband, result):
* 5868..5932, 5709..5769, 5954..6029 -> 1.7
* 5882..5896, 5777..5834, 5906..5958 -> 1.4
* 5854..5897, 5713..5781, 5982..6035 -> 1.7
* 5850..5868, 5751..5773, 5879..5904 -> -0.8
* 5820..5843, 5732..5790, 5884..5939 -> -1.1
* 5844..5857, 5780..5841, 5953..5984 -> 0.2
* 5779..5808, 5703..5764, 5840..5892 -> -0.6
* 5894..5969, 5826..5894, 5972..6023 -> 0.1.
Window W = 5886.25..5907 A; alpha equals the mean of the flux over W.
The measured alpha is 36.4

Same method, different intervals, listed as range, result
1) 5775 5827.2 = 40.9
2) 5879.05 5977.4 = 39.1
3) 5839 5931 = 39.2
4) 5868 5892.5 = 38.8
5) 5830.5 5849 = 41.1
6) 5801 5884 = 40.6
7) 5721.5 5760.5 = 41.2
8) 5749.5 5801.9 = 41.2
